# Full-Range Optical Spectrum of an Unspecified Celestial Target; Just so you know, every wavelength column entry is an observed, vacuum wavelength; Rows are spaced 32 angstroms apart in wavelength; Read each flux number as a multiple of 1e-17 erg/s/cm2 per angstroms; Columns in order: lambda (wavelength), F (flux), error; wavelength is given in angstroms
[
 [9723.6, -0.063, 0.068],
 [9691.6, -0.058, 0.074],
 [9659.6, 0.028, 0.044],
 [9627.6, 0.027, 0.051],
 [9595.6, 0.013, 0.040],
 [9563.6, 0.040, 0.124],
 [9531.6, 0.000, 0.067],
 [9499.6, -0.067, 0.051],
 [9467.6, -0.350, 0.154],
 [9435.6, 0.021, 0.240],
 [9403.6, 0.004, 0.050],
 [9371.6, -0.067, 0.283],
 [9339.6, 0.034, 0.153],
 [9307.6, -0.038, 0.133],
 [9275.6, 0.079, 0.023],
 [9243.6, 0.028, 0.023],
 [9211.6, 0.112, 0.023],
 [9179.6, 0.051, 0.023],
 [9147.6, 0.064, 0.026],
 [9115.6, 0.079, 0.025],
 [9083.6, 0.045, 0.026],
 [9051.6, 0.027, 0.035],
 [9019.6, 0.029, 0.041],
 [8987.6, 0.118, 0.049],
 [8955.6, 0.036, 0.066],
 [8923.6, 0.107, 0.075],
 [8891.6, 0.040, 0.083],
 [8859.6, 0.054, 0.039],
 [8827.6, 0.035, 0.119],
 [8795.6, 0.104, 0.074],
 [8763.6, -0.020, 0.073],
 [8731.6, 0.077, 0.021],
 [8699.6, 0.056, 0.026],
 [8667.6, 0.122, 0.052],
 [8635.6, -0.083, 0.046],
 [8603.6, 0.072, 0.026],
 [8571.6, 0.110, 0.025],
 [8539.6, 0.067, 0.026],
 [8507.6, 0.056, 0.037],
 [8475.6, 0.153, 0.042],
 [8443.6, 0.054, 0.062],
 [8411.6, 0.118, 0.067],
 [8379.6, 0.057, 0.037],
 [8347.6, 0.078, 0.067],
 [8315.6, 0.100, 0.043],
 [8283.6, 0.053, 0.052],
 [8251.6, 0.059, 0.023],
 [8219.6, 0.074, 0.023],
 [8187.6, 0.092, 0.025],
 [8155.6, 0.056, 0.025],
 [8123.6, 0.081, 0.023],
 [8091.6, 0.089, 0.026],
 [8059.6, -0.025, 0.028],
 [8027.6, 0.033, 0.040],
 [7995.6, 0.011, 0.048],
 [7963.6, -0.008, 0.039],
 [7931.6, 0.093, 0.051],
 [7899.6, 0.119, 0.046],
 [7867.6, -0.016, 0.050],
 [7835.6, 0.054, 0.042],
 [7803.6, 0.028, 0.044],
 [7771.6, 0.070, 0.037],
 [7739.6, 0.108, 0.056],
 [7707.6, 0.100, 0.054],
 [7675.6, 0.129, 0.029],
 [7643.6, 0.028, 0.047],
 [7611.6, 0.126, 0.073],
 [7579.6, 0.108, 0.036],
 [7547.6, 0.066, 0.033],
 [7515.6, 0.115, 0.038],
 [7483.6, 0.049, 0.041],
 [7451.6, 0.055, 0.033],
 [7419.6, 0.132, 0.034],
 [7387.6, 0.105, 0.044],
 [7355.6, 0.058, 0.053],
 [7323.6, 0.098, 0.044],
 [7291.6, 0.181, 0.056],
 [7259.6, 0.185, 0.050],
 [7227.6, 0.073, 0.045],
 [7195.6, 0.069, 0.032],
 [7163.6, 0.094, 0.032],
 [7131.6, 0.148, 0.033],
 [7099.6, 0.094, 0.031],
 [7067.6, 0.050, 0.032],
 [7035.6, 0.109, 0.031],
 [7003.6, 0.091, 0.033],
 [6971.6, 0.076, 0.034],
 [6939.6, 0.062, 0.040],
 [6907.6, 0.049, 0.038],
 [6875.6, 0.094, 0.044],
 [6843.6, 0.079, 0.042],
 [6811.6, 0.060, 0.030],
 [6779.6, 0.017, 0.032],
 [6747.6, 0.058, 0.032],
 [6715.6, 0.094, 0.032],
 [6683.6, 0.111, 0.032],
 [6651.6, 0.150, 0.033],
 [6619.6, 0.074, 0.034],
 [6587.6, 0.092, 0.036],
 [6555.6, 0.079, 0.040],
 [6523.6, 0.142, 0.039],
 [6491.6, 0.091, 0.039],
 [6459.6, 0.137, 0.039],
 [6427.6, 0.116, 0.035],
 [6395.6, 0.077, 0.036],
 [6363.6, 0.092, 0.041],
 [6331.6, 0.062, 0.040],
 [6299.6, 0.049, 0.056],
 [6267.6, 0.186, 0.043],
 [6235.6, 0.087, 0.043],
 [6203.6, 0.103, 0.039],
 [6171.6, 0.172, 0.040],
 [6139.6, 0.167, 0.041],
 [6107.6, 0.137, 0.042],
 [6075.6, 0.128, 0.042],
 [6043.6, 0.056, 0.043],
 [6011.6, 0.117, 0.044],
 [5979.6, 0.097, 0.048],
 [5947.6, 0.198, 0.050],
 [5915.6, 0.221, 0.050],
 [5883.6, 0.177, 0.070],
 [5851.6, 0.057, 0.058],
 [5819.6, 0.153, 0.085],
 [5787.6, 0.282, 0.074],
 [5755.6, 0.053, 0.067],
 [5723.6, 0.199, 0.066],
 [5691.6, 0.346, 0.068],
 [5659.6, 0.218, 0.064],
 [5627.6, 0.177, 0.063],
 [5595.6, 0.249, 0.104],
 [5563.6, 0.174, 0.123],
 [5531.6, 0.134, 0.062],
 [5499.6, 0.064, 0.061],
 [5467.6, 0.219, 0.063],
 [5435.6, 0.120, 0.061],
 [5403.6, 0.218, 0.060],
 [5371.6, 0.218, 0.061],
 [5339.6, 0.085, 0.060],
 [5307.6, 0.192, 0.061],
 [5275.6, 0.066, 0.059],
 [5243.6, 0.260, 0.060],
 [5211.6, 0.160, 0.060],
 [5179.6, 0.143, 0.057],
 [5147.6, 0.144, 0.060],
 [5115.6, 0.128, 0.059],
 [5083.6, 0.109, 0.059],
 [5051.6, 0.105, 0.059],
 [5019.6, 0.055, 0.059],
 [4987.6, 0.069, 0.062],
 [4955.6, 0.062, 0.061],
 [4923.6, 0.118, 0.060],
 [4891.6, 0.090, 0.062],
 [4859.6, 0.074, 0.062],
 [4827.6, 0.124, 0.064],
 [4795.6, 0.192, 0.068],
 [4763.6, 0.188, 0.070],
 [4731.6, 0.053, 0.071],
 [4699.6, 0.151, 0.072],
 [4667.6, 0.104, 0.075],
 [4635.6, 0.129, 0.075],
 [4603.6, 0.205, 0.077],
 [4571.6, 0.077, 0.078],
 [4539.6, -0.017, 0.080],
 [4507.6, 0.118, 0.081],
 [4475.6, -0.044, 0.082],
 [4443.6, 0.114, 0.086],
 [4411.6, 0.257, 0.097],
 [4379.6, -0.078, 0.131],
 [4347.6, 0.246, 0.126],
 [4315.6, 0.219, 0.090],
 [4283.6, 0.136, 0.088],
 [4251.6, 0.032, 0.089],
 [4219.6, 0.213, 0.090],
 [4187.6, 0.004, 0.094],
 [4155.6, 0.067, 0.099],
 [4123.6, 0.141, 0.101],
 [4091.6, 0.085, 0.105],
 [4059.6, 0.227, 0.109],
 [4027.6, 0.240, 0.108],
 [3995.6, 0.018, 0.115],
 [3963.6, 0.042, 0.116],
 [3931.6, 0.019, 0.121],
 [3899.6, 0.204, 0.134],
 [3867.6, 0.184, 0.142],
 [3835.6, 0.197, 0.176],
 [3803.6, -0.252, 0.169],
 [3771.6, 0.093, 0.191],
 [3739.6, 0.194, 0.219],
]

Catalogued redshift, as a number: 0.291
